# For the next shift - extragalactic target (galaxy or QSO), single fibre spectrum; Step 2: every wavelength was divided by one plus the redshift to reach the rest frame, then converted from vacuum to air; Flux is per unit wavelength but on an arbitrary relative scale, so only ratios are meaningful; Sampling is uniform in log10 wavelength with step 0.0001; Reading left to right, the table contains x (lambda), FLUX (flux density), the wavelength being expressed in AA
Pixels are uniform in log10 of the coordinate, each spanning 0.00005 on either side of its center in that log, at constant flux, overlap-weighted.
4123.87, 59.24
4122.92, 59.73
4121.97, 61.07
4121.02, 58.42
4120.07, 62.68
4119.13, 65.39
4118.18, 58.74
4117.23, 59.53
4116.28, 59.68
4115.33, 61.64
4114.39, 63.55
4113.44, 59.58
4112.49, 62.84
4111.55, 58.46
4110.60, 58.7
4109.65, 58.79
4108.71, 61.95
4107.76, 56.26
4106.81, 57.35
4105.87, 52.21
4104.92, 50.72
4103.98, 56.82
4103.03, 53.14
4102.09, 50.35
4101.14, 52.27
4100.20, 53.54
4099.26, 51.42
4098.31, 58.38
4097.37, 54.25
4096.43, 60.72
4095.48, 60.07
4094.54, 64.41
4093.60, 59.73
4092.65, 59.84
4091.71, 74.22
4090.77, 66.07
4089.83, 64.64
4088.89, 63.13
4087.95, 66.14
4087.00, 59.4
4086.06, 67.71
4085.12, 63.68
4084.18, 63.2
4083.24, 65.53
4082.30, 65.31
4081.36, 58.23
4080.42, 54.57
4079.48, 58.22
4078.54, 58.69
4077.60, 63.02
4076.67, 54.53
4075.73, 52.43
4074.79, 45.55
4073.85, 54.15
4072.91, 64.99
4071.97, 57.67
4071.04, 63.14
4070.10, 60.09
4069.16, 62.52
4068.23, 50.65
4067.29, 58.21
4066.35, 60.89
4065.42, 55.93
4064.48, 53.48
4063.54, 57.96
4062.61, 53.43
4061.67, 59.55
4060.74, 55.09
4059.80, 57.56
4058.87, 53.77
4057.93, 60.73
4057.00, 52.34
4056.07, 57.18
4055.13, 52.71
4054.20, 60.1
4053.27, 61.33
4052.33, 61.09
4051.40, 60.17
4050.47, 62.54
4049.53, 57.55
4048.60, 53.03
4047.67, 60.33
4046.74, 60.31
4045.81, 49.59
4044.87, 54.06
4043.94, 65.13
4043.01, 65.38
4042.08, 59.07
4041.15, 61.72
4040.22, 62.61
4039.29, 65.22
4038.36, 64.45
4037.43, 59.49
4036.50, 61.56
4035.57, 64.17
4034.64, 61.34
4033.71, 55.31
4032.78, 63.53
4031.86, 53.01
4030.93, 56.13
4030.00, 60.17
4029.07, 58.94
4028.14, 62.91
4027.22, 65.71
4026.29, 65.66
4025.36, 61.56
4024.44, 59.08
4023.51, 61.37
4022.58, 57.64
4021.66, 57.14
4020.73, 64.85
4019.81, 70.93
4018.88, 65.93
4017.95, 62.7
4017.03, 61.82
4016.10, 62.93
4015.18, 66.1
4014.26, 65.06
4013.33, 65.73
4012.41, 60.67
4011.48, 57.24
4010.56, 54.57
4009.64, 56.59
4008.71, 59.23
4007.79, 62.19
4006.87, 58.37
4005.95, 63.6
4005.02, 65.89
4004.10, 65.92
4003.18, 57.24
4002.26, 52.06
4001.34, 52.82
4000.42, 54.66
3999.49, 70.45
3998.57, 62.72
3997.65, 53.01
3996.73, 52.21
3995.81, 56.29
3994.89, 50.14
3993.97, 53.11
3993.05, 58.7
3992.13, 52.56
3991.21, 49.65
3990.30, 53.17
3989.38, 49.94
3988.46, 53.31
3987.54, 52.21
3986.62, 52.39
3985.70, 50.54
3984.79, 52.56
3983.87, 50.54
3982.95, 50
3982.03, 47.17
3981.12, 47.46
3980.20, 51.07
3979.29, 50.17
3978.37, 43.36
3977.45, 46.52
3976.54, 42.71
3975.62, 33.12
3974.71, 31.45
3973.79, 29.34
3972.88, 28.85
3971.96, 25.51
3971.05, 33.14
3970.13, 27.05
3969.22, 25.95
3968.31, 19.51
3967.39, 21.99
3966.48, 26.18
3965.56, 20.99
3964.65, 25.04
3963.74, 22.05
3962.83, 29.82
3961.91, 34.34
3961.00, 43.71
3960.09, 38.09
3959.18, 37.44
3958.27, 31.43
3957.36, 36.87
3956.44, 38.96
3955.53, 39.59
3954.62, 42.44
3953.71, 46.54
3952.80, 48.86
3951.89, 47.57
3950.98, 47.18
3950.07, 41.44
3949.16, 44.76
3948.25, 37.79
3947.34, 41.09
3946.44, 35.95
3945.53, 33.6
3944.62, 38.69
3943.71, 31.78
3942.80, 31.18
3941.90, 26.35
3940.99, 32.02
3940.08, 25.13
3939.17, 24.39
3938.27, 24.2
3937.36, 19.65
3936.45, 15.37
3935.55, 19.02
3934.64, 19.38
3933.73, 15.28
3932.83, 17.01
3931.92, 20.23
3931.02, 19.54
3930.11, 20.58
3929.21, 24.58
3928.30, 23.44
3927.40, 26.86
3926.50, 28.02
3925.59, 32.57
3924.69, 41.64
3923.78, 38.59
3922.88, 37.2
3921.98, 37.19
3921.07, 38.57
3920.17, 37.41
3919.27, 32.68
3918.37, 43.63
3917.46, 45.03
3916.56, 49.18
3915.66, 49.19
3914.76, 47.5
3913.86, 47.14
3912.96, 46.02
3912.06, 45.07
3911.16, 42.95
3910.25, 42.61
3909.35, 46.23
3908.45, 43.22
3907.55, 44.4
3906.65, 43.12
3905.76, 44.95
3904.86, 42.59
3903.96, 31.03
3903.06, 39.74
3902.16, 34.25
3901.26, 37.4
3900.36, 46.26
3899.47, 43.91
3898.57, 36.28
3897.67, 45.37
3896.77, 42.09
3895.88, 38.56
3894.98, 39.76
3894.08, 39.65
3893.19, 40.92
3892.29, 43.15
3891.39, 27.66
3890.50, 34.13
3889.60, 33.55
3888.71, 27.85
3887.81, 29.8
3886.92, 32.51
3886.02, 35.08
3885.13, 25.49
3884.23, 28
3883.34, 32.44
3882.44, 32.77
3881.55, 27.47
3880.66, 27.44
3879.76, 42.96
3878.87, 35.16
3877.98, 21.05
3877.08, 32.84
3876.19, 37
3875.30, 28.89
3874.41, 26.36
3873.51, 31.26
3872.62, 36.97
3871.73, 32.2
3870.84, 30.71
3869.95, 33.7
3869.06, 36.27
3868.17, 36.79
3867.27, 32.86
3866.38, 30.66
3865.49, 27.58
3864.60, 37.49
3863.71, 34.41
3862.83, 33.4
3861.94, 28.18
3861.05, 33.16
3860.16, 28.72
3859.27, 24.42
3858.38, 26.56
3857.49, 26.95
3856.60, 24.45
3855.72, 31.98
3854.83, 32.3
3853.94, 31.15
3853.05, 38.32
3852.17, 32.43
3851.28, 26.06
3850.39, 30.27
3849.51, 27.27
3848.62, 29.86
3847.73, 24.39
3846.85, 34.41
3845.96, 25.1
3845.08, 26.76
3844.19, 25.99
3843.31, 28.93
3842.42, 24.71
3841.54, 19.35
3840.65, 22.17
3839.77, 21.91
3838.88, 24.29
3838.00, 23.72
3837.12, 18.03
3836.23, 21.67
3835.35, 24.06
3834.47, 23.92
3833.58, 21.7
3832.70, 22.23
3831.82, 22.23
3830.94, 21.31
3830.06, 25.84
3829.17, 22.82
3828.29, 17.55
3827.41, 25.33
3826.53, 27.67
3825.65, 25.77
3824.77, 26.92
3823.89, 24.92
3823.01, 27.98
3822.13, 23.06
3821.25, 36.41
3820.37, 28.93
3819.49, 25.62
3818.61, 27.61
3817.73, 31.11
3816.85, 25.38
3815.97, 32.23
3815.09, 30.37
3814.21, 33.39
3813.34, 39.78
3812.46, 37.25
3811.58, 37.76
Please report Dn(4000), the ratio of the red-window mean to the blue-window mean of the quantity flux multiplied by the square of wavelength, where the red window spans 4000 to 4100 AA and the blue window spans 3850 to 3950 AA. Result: 1.9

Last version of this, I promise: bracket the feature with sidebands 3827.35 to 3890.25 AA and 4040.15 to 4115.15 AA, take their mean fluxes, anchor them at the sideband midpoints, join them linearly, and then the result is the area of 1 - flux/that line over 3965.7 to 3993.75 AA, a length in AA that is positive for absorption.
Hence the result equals 2.3 AA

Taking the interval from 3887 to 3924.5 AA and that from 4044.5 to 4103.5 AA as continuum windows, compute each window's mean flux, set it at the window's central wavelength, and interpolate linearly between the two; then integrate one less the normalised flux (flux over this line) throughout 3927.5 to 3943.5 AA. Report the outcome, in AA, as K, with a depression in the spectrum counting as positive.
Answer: 7.8 AA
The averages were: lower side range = 40.3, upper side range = 58.5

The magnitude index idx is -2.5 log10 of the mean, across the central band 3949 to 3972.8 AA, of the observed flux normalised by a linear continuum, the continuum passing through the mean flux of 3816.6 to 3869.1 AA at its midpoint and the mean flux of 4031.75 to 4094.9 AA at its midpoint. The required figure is 0.28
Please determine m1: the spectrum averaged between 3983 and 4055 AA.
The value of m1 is 59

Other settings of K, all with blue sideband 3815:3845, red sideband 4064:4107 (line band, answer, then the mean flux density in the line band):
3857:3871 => -0.87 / 31.3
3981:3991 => -1.17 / 51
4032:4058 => -3.06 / 59.6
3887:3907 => -2.52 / 38.2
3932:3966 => 7.00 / 32.5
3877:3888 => 0.33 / 31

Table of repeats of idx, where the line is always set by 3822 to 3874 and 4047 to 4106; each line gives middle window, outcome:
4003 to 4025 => -0.230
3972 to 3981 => 0.150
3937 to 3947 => 0.338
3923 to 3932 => 0.330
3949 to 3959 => -0.005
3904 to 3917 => -0.235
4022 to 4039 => -0.163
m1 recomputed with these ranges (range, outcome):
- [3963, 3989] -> 37.8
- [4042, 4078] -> 57.6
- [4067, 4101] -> 59.9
